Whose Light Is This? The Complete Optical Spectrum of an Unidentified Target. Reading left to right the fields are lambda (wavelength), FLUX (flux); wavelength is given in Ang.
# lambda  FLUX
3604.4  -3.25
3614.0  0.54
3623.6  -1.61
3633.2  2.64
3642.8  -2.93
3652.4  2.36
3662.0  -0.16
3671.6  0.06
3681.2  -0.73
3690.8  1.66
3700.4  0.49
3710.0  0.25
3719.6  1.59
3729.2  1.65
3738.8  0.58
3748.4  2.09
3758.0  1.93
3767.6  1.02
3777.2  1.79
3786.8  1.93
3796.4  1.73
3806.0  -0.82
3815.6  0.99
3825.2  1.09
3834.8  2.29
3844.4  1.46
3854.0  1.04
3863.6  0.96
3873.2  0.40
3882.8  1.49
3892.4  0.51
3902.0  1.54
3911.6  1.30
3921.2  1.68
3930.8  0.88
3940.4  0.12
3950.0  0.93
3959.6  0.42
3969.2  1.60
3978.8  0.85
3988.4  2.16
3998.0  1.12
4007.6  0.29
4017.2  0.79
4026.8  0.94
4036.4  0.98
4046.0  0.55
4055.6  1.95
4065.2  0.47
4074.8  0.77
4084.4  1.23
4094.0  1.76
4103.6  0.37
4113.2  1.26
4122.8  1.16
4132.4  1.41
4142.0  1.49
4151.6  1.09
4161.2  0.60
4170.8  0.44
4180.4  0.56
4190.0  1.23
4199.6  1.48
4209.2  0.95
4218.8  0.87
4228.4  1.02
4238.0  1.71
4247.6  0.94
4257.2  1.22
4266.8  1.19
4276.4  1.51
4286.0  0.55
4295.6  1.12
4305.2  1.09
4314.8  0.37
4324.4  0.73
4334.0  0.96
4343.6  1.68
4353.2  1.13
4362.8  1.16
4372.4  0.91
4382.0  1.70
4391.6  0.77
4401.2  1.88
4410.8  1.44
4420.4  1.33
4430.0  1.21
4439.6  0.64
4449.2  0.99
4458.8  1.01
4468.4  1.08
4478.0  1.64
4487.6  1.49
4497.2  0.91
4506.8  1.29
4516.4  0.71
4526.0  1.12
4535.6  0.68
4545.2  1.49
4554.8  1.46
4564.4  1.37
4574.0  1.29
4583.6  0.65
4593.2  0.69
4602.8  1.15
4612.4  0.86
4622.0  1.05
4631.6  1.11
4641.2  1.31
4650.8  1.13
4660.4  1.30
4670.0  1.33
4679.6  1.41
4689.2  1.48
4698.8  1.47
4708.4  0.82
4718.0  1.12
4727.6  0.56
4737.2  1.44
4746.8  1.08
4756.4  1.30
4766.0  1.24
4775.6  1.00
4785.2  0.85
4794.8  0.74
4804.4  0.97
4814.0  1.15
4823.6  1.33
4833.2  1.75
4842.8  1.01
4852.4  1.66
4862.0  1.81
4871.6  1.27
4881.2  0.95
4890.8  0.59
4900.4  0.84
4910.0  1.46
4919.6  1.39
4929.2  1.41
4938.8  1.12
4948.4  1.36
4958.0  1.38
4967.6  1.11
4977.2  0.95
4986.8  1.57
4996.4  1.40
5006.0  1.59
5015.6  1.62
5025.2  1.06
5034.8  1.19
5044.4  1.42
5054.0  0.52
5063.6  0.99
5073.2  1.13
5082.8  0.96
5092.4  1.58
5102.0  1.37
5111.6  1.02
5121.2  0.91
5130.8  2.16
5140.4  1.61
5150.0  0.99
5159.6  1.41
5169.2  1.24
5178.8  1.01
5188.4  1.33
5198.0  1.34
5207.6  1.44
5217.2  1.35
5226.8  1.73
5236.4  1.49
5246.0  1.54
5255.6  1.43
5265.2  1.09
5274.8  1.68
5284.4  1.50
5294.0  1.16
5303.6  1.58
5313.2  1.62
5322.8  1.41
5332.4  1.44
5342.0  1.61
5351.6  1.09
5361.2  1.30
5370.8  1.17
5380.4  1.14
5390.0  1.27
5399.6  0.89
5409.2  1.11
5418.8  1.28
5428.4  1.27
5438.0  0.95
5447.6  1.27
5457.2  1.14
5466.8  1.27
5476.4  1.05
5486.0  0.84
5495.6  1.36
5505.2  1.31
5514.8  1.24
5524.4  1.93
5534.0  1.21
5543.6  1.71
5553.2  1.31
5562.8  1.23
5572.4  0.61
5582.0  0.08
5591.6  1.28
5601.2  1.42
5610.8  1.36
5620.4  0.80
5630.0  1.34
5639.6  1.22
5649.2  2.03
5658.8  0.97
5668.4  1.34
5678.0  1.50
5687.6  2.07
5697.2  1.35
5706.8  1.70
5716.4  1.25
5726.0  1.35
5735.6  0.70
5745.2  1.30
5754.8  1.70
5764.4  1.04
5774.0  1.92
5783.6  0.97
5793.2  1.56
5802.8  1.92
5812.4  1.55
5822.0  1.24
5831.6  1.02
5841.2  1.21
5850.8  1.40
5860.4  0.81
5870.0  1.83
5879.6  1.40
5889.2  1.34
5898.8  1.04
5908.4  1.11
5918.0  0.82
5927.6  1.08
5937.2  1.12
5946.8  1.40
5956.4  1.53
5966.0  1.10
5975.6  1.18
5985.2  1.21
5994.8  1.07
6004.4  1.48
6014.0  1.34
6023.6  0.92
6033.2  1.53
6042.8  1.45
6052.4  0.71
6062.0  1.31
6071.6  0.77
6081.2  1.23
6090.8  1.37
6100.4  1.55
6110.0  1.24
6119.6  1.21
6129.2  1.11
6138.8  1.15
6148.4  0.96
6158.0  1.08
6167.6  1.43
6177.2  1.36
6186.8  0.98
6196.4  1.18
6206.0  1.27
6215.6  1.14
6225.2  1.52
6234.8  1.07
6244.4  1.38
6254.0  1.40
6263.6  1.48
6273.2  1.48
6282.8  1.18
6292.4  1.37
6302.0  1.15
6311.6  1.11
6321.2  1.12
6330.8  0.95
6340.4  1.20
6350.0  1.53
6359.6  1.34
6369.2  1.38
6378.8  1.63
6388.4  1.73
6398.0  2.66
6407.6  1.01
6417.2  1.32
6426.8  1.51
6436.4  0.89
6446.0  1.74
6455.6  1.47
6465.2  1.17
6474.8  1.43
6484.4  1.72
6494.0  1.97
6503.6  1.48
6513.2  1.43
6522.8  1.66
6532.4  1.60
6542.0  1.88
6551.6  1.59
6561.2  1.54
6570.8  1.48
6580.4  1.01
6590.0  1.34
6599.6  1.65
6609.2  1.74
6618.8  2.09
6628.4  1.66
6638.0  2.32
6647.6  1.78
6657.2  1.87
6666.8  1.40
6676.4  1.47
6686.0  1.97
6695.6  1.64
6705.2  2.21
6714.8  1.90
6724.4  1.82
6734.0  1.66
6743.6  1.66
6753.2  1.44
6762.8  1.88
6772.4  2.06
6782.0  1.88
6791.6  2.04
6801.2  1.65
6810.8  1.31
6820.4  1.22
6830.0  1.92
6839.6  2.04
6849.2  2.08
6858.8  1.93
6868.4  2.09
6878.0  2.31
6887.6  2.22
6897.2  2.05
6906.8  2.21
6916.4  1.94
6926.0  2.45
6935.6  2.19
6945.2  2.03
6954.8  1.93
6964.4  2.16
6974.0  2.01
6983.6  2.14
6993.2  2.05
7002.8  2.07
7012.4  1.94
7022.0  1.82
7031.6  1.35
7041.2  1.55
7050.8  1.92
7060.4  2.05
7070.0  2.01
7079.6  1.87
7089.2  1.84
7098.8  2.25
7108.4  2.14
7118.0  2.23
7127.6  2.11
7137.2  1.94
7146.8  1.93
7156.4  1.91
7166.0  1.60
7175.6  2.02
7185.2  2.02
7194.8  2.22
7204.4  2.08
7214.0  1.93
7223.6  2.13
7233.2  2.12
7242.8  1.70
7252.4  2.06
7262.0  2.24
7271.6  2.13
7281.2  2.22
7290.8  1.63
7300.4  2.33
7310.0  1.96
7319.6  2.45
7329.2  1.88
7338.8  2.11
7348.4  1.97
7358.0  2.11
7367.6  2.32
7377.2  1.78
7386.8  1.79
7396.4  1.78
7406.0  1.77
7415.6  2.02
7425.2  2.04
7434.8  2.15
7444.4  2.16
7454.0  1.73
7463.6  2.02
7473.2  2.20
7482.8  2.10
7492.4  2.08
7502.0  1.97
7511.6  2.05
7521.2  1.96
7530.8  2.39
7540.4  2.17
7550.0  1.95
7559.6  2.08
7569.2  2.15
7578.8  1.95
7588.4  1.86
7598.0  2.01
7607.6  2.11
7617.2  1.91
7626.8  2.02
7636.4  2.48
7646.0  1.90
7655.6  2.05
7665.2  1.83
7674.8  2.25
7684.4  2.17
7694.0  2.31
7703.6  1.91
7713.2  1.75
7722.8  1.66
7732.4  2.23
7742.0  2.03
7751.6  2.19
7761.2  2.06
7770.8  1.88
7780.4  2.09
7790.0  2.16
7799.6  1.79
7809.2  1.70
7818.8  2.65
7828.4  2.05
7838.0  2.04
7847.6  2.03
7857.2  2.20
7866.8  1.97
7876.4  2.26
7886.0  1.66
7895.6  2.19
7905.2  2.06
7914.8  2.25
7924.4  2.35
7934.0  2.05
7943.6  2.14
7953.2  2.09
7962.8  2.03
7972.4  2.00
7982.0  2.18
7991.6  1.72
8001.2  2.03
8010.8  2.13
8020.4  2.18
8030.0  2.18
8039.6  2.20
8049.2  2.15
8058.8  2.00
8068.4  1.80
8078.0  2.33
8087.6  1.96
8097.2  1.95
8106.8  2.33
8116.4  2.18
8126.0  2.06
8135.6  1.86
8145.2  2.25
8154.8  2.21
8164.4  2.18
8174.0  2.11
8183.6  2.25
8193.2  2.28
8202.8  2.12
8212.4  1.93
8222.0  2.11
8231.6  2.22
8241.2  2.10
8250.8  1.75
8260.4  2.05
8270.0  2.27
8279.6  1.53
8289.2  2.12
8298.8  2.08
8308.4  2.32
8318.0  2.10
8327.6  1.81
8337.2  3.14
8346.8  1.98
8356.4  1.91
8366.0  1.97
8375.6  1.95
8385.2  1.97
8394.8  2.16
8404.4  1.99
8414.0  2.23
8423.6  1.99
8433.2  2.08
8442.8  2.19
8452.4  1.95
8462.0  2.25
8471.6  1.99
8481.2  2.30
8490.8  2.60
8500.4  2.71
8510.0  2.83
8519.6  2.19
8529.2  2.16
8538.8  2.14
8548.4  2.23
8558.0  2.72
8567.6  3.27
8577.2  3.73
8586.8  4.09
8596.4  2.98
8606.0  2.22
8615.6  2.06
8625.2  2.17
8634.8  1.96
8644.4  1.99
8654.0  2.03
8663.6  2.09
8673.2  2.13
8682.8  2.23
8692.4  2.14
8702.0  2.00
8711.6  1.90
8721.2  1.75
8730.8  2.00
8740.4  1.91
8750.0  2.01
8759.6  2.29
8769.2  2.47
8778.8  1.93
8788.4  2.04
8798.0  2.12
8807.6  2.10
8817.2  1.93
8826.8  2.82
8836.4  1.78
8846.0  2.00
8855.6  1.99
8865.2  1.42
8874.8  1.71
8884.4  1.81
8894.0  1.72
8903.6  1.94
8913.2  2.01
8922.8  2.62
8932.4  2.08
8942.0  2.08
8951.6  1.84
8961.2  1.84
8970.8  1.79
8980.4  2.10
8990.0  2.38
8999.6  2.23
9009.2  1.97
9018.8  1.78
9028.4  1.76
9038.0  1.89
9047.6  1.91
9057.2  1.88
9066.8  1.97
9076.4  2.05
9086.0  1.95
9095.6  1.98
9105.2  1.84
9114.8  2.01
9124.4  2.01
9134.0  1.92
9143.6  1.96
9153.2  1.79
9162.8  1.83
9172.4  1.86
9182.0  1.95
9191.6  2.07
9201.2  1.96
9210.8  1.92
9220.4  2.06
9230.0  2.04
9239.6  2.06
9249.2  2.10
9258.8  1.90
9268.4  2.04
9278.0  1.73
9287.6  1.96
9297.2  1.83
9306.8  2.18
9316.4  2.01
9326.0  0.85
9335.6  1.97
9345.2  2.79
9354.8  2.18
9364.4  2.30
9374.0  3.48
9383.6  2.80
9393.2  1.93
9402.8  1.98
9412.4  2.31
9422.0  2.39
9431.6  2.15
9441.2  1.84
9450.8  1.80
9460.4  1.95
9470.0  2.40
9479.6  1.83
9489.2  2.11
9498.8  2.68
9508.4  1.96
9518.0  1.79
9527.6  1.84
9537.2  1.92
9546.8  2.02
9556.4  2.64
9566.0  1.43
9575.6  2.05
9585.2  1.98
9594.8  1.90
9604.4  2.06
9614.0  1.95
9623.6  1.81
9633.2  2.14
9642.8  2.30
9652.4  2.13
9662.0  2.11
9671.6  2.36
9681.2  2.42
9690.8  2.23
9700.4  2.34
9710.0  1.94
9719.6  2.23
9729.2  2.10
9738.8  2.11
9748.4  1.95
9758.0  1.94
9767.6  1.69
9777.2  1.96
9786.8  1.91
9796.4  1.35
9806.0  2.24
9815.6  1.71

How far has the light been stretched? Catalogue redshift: 0.72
